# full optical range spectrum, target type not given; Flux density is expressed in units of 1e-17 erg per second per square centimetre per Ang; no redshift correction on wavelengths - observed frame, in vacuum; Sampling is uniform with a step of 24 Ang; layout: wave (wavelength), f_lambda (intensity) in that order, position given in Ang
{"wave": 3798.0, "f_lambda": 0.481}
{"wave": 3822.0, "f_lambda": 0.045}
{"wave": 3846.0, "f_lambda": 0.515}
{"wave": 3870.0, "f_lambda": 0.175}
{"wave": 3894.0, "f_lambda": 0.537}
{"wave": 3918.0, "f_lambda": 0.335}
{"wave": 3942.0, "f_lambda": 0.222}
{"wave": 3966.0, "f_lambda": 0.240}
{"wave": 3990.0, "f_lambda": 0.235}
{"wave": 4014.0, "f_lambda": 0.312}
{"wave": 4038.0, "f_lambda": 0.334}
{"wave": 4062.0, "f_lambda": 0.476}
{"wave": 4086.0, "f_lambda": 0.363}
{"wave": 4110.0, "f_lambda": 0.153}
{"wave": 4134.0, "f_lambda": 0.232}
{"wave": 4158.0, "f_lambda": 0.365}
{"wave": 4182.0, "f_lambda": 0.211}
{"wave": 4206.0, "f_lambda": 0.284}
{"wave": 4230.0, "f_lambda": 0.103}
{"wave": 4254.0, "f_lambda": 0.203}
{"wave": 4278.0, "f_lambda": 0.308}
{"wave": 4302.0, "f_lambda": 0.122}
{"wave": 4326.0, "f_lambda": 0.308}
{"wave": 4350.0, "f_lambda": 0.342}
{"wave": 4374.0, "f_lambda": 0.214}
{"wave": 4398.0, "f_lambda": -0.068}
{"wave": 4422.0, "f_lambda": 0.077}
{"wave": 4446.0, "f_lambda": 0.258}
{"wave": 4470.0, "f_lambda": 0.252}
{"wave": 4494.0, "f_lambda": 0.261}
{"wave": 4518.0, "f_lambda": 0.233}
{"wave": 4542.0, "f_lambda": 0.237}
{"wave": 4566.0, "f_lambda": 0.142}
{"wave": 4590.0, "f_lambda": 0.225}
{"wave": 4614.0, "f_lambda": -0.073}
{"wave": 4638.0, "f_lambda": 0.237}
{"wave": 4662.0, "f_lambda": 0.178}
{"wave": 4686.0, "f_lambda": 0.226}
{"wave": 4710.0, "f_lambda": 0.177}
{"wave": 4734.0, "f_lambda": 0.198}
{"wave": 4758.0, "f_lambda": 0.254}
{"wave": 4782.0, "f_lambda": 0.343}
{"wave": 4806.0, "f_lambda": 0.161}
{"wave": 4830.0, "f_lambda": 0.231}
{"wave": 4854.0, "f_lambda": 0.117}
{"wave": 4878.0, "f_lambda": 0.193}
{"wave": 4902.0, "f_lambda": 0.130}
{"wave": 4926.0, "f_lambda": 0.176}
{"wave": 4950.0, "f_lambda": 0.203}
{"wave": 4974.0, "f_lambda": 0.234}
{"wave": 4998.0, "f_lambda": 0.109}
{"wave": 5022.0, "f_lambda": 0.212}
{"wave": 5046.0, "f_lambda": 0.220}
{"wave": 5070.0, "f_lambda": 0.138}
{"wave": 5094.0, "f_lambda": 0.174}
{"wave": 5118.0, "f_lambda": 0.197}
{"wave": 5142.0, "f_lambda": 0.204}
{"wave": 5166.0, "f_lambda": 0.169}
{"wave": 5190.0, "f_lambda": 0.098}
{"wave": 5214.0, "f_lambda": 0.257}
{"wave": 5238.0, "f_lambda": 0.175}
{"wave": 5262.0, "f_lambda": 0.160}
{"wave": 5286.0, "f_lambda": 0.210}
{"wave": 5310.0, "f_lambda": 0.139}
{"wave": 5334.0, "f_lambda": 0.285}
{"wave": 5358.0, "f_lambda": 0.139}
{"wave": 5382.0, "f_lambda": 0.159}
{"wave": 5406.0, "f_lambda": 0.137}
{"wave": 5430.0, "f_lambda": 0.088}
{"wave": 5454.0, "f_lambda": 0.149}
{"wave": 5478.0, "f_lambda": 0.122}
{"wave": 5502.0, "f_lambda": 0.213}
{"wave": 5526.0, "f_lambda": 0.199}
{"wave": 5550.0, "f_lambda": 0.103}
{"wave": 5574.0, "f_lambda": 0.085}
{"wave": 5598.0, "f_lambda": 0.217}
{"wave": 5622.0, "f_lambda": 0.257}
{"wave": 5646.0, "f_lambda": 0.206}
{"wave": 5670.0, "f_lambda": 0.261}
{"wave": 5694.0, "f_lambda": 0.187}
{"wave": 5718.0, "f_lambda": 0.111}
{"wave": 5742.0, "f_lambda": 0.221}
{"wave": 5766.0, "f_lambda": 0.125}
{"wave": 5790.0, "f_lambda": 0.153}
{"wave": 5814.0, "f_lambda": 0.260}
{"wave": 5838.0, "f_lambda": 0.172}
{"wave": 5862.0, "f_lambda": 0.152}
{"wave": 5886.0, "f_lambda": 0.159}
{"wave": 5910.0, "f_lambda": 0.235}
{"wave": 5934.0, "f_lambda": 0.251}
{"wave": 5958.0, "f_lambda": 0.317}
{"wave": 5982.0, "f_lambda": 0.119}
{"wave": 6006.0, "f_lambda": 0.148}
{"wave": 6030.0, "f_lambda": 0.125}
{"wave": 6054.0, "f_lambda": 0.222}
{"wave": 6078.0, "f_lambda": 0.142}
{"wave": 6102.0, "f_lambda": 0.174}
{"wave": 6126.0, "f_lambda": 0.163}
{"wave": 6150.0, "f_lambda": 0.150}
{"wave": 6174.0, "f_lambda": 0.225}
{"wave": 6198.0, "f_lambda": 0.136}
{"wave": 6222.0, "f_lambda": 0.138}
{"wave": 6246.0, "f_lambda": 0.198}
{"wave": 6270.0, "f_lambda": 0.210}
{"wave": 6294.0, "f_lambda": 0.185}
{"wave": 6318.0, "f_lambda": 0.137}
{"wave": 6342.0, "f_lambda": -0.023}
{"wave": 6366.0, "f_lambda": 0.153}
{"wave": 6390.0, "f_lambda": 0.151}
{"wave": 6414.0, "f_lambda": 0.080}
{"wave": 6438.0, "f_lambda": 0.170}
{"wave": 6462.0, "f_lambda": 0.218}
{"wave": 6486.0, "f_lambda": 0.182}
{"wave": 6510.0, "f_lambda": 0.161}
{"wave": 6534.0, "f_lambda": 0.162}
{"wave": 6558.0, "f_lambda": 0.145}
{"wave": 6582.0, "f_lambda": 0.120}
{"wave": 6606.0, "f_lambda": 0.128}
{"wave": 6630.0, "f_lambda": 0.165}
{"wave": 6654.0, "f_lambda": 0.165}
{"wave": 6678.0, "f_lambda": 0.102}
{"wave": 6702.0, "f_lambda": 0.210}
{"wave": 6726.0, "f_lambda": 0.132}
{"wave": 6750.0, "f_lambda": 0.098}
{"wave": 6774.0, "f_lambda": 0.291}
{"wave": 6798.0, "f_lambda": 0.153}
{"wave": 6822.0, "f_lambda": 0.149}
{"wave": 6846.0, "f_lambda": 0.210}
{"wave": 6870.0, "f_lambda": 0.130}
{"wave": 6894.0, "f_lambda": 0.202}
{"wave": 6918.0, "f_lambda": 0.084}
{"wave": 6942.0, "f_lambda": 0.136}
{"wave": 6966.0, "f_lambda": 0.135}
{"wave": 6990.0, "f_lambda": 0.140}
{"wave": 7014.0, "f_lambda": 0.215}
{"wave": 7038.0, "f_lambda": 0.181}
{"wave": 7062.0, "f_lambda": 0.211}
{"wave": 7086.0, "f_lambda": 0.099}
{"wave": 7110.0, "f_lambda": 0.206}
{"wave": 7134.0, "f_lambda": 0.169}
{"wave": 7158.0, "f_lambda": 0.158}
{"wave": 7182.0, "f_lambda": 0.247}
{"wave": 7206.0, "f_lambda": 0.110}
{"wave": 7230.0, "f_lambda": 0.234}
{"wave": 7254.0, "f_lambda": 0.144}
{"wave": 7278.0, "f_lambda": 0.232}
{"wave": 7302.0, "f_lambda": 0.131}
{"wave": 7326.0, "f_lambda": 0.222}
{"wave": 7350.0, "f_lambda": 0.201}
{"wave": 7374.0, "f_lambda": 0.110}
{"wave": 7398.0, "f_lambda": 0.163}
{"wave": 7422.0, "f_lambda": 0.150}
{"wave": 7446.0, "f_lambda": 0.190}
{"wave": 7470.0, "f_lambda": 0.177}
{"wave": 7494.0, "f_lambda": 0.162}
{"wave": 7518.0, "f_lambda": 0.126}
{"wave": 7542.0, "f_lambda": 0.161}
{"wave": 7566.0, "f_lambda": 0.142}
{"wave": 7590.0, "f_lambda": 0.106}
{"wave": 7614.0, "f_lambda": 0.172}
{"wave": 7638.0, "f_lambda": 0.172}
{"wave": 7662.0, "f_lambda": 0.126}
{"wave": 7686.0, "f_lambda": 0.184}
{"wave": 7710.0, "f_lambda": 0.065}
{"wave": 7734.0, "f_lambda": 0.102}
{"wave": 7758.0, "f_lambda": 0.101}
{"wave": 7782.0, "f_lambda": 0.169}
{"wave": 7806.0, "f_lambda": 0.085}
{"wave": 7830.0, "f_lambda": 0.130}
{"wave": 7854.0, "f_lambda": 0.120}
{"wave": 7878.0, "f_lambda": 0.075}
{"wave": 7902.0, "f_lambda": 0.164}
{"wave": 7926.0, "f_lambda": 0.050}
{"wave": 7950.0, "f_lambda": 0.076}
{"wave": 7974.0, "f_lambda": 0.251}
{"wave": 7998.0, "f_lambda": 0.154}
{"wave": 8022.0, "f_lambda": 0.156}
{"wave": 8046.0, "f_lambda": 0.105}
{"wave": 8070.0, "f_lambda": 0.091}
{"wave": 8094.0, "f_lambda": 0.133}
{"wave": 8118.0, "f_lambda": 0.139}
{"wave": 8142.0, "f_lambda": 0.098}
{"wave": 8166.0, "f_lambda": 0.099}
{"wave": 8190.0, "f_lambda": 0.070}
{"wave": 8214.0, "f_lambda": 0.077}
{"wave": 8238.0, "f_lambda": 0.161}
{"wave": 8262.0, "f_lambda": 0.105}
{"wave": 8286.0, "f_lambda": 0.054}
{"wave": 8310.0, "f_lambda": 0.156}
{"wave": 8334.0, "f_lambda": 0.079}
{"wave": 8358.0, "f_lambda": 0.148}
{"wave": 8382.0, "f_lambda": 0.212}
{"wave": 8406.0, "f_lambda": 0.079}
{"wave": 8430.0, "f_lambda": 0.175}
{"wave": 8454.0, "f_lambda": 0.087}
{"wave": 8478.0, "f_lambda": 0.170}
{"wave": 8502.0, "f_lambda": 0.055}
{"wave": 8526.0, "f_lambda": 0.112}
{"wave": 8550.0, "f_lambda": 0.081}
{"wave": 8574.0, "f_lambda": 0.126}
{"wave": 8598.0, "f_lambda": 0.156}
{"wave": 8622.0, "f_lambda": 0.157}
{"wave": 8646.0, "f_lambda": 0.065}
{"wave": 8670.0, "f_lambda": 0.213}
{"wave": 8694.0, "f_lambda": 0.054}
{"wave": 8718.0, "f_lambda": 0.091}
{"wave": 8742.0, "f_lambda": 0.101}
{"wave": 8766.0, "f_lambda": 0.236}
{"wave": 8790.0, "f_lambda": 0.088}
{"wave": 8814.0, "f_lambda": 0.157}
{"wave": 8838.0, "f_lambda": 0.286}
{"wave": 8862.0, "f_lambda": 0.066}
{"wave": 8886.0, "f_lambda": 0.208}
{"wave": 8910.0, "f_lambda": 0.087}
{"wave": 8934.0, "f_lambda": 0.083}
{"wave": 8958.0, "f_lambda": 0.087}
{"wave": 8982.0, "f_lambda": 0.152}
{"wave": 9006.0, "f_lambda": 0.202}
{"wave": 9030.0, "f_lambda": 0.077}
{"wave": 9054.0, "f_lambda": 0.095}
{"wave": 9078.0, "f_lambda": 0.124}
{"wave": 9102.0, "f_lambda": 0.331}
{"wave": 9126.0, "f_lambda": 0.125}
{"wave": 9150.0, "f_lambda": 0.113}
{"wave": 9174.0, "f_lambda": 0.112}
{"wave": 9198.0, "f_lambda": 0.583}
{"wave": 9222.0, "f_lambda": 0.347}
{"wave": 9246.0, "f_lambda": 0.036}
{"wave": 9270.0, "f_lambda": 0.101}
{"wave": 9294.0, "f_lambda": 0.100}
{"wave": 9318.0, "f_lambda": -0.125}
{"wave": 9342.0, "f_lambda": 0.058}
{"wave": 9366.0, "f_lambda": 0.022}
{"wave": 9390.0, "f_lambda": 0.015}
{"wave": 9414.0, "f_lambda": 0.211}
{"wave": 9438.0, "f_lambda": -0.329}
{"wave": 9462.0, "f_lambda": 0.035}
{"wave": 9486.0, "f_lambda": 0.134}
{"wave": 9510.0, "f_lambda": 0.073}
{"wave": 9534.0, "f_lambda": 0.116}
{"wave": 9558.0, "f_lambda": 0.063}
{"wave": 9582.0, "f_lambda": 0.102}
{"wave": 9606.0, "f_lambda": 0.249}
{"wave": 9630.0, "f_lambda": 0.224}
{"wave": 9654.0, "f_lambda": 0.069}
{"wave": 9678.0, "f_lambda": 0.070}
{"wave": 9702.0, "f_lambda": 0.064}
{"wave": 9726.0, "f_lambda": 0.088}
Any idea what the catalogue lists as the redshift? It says 1.47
